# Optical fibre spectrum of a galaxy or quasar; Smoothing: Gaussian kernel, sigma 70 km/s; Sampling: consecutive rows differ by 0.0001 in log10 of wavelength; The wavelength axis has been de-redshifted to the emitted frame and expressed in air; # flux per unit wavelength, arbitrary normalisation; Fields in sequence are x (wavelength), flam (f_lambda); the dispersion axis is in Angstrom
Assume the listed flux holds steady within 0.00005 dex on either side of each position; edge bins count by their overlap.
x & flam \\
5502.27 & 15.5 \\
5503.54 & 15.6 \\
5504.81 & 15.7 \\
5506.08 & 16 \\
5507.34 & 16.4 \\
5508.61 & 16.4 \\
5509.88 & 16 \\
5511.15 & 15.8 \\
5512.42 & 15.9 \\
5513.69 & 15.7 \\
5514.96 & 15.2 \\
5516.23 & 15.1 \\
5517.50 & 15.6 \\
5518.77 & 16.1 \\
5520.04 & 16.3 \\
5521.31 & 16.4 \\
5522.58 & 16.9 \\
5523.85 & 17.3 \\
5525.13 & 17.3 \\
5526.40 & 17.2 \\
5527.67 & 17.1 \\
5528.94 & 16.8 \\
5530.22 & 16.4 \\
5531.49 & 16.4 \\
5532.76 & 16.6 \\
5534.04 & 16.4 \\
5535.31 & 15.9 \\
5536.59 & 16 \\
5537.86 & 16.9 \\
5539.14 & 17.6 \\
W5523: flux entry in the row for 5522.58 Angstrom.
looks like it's 16.9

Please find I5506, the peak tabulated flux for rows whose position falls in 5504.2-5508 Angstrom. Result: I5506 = 16.4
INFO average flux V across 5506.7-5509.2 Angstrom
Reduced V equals 16.4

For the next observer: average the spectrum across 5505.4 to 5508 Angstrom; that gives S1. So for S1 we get 16.2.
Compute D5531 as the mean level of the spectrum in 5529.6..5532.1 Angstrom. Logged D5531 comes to 16.4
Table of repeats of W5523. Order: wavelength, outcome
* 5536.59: 16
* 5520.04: 16.3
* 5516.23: 15.1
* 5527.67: 17.1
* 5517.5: 15.6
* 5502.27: 15.5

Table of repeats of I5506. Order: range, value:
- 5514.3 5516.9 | 15.2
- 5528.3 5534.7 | 16.8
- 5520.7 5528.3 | 17.3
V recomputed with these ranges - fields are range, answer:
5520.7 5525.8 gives 17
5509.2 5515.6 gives 15.7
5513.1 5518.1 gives 15.4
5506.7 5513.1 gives 16.1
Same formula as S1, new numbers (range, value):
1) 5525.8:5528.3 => 17.2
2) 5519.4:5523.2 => 16.5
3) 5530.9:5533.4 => 16.5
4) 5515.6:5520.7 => 15.8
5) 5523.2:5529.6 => 17.1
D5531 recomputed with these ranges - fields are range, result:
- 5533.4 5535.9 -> 16.2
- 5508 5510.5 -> 16.2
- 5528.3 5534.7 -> 16.5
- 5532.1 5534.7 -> 16.5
